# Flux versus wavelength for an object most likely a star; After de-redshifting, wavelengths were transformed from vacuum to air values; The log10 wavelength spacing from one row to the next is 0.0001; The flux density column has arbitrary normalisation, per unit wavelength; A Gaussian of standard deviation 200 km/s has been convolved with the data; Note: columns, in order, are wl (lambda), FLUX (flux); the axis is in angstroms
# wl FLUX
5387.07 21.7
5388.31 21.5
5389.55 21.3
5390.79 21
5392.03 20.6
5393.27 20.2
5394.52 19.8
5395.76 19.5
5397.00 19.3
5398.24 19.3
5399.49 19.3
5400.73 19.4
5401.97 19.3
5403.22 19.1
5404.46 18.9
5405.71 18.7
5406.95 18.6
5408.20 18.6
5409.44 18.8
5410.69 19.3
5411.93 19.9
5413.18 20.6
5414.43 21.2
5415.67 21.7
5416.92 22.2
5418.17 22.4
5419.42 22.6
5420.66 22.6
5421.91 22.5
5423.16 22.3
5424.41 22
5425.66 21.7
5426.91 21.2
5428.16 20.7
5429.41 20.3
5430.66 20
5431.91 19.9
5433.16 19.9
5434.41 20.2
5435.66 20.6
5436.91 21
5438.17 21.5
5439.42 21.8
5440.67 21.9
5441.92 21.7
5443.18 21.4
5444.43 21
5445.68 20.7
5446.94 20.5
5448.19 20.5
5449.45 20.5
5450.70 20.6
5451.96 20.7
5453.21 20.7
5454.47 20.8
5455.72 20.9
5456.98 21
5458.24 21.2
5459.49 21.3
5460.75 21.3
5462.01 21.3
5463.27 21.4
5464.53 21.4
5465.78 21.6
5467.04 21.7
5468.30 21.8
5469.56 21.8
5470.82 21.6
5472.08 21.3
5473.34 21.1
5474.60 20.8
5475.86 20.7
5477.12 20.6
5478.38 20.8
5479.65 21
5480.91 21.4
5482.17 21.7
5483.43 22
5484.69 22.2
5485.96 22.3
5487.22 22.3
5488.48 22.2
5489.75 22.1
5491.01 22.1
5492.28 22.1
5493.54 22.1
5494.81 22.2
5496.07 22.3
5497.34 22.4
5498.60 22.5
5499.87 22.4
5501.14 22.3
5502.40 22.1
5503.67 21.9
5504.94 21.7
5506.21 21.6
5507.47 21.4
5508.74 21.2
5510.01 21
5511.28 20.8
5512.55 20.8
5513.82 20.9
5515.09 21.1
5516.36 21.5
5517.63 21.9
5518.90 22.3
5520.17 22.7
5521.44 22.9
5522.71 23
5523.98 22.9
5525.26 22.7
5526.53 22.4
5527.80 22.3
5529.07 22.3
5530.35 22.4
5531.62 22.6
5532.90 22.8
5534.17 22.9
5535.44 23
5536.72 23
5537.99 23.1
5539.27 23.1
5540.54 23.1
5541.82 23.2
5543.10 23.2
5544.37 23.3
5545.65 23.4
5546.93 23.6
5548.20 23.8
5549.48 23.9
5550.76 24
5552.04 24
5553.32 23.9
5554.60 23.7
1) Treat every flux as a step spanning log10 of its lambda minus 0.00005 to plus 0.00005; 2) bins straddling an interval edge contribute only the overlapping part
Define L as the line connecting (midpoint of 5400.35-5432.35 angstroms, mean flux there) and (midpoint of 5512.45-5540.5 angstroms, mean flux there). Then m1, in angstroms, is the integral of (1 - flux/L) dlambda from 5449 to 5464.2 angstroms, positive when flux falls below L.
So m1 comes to 0.2 angstroms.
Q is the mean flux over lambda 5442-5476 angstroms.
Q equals 21.1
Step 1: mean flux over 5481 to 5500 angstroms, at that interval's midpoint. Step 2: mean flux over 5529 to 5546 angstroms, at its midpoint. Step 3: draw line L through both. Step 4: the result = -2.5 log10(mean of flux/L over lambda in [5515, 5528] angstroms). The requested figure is 0.014 mag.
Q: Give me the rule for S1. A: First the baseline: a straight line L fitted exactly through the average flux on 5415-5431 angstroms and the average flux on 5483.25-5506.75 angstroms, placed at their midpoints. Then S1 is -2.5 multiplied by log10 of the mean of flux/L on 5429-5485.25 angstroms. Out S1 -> 0.04 mag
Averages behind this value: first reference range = 21.7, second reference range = 22.1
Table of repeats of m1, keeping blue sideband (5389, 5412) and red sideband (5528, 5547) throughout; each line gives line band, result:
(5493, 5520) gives 0.5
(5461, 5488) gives -0.1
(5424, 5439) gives -0.3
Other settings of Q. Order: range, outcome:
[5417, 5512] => 21.4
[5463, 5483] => 21.3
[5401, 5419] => 20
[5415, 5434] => 21.5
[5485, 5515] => 21.8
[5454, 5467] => 21.3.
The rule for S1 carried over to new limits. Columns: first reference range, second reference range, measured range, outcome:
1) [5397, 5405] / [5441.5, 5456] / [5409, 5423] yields -0.08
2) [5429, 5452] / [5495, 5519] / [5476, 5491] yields -0.02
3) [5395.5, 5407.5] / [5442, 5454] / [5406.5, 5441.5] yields -0.05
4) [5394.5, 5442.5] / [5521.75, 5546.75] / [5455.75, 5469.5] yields 0.00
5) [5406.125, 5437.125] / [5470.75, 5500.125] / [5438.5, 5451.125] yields 0.00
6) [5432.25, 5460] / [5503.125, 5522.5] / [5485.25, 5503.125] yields -0.04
